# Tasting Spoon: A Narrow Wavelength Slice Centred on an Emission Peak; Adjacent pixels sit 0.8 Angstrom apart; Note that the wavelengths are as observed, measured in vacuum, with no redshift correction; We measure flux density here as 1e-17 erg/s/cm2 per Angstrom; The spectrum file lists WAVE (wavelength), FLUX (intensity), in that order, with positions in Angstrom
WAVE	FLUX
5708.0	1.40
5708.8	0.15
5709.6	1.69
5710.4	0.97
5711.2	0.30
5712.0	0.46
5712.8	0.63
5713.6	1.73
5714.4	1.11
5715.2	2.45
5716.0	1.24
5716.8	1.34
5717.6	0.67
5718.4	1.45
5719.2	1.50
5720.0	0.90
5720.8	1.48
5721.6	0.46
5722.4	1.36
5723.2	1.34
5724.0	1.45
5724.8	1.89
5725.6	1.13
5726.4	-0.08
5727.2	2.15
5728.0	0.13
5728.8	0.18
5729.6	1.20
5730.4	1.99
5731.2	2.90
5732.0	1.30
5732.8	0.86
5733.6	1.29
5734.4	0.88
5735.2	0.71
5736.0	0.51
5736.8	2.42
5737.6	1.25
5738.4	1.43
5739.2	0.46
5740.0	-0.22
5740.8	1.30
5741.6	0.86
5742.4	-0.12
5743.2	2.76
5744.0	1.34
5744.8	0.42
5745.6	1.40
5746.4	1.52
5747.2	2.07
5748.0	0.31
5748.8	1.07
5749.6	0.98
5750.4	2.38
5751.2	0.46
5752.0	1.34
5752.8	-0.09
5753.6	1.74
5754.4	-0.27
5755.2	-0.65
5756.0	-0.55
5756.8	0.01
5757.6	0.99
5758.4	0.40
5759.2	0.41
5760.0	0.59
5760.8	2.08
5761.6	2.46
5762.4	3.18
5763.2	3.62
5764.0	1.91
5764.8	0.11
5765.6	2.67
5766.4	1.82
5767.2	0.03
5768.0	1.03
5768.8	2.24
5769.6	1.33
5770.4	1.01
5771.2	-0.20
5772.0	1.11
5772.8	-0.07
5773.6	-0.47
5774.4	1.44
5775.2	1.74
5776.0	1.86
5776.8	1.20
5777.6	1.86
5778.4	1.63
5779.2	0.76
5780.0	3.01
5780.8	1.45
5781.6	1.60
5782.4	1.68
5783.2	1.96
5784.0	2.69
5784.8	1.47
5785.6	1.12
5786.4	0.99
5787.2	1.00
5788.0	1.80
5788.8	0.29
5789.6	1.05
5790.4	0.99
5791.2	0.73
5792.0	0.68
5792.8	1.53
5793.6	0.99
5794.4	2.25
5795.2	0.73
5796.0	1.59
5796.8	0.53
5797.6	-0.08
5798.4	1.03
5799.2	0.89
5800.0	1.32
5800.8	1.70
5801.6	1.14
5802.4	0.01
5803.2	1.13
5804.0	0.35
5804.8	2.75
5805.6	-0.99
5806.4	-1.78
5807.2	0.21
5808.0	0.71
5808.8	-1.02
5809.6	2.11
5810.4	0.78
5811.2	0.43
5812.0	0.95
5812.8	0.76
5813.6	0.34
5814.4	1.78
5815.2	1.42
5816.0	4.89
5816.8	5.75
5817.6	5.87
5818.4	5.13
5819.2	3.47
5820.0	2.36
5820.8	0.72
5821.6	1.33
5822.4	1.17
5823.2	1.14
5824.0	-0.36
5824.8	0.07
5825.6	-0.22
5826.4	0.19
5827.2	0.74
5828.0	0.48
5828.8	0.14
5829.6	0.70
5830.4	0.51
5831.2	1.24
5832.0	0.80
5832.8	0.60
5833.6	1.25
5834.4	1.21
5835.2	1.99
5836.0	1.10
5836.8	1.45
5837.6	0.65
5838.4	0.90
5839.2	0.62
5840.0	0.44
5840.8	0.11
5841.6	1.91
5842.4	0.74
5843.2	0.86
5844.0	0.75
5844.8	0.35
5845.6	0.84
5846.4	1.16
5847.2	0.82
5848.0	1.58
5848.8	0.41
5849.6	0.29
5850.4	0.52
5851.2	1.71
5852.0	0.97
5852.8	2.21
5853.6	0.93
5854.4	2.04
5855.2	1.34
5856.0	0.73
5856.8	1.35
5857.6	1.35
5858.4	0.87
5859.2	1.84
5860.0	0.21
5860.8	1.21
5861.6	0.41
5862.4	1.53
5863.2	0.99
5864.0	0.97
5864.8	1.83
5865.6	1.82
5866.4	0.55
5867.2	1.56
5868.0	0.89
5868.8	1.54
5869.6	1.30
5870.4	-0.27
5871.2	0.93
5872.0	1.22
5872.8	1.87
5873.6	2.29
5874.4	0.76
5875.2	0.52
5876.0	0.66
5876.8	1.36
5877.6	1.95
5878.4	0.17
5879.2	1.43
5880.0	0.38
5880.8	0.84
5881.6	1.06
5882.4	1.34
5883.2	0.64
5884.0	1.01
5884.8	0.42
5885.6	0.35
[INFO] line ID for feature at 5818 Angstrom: [O III]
